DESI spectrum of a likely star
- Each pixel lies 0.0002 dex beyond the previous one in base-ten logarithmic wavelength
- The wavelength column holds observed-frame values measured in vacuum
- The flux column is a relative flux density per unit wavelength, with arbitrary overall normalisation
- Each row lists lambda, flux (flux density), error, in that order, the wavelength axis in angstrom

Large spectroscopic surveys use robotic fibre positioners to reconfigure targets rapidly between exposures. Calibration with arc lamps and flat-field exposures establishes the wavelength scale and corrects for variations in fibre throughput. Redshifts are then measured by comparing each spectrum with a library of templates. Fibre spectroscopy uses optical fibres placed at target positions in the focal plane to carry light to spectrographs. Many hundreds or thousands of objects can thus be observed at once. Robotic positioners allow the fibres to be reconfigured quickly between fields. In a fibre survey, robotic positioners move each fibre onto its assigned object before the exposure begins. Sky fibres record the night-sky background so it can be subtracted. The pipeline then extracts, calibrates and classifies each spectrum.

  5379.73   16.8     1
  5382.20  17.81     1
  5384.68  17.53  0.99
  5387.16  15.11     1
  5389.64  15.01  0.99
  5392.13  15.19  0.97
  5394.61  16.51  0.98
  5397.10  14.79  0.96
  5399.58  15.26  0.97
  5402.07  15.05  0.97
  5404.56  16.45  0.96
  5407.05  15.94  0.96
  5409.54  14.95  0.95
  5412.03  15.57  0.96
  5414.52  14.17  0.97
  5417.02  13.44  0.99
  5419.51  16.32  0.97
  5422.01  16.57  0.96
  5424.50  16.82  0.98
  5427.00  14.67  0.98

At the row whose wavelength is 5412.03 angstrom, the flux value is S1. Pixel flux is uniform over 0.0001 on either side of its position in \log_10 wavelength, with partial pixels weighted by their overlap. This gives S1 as 15.57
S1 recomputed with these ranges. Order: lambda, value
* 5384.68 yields 17.53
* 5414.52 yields 14.17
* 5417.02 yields 13.44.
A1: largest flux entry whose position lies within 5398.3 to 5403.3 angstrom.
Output 15.26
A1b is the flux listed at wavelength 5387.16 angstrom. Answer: 15.11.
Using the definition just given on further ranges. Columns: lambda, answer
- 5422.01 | 16.57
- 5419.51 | 16.32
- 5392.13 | 15.19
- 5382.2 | 17.81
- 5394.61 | 16.51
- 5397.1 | 14.79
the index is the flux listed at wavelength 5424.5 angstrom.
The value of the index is 16.82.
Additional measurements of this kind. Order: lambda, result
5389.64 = 15.01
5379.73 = 16.8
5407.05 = 15.94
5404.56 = 16.45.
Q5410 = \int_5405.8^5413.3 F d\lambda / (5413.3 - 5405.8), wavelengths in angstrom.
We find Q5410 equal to 15.5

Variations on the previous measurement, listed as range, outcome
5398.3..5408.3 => 15.7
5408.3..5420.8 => 14.9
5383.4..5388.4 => 16.3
